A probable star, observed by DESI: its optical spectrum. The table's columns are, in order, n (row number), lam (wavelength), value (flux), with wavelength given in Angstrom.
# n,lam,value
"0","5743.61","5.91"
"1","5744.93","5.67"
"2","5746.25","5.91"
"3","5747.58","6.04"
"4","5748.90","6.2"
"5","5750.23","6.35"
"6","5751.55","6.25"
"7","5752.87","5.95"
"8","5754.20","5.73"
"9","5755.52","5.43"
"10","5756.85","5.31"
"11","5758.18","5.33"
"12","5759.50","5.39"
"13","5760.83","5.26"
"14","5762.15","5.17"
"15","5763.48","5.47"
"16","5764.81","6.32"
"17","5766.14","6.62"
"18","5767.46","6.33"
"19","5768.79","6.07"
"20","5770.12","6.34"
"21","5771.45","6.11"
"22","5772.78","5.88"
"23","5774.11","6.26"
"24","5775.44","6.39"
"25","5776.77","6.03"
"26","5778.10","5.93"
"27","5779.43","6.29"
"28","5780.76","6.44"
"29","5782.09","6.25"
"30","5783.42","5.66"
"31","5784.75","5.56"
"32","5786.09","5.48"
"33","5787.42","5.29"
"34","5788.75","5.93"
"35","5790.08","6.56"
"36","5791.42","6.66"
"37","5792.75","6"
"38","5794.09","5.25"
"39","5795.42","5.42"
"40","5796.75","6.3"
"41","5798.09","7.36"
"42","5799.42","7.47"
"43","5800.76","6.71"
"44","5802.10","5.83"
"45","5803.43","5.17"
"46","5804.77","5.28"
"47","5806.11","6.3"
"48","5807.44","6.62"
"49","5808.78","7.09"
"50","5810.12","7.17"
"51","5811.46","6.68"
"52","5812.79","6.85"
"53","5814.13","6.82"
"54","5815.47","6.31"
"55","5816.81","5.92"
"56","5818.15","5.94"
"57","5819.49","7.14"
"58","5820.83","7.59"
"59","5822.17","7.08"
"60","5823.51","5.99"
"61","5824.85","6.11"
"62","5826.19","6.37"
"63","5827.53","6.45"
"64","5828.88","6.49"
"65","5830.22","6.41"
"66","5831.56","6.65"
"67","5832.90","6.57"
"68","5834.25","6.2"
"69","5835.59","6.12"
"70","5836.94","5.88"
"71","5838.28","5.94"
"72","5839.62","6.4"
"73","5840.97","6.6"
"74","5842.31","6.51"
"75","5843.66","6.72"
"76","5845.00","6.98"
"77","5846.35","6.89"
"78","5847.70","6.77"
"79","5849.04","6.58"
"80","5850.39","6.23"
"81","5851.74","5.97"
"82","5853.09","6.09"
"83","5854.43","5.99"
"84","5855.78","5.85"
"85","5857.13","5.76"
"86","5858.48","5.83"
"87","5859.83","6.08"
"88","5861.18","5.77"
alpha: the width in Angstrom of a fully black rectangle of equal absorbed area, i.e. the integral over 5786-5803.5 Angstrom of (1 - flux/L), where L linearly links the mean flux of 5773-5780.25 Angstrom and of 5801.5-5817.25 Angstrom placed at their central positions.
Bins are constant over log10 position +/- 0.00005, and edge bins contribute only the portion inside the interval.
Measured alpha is 0.3 Angstrom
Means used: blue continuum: 6.17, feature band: 6.16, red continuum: 6.35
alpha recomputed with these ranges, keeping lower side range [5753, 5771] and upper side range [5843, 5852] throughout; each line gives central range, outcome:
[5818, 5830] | -0.4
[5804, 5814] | -0.5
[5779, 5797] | 0.3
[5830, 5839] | 0.3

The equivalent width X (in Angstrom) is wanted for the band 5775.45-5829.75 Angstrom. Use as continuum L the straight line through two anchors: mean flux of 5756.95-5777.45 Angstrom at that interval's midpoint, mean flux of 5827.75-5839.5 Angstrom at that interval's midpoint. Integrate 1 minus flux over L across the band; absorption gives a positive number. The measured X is -1.6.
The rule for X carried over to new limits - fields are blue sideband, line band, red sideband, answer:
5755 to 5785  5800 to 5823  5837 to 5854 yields -1.1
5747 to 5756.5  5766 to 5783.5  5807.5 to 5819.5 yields 0.1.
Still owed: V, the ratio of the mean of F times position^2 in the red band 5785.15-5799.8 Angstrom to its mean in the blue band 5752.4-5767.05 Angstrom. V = 1.10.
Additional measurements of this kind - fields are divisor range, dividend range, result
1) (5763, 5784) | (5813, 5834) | 1.08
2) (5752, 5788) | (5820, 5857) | 1.12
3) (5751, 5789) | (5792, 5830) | 1.11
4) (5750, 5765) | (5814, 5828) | 1.18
